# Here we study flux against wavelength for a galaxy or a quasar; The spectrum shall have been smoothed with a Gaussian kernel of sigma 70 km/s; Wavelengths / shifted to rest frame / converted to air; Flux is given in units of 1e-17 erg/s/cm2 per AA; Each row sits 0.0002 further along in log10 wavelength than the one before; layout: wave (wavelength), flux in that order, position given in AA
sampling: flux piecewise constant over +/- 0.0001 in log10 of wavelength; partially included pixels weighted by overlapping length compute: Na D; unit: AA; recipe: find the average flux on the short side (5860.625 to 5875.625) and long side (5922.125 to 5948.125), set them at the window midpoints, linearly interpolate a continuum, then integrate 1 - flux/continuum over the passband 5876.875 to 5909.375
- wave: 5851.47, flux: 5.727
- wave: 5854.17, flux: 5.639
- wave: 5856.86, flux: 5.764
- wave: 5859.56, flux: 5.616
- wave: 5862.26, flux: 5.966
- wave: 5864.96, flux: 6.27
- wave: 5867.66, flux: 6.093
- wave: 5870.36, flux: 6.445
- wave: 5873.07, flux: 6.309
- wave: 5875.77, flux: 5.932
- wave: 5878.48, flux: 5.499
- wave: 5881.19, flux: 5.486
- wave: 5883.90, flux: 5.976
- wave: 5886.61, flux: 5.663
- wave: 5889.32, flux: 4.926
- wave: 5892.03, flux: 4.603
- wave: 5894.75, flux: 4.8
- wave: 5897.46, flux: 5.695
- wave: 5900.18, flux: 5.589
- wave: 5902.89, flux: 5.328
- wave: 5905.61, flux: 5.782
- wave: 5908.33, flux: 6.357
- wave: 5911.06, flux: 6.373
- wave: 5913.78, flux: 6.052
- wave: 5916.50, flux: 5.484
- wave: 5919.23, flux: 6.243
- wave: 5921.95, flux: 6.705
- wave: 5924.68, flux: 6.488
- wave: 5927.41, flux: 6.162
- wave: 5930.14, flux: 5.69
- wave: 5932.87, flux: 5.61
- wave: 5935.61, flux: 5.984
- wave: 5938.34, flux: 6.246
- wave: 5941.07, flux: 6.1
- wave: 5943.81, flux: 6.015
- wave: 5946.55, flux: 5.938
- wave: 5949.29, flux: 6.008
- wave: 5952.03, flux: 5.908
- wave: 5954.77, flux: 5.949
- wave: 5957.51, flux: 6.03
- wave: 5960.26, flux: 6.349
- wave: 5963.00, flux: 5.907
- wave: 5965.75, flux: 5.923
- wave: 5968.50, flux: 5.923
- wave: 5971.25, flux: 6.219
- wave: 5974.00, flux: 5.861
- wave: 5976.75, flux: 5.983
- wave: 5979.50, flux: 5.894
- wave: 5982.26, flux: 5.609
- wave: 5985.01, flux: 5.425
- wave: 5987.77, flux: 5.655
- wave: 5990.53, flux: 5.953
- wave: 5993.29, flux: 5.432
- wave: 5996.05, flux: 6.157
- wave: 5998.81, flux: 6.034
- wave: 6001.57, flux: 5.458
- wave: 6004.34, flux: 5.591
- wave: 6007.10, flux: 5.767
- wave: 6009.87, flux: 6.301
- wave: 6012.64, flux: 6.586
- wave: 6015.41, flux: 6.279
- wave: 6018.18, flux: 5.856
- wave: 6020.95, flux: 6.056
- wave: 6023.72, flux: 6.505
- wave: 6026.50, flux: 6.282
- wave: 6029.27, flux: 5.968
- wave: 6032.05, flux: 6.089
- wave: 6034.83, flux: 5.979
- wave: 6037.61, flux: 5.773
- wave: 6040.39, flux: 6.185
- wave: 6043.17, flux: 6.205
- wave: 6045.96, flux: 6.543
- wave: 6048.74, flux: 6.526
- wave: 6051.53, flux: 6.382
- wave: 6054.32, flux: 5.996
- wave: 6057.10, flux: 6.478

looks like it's 3.5 AA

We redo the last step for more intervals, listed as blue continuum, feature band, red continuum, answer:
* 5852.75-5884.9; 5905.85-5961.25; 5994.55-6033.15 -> -0.9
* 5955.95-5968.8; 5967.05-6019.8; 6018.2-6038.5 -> 1.4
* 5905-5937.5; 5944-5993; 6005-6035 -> 1.7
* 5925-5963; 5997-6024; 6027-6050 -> 0.4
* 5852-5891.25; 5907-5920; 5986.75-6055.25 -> -0.5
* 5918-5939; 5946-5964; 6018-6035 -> 0.3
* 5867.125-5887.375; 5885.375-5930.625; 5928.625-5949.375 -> 1.3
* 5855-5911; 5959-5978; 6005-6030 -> -0.1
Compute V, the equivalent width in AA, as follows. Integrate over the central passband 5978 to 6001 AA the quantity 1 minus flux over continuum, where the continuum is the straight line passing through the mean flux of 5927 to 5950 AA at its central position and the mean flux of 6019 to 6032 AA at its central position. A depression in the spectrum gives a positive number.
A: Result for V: 1.2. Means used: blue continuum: 5.96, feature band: 5.76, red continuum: 6.18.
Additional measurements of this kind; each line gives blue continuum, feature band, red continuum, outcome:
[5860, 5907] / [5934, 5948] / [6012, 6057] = -0.4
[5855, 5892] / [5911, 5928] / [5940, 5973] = -0.8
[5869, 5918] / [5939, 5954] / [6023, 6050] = -0.3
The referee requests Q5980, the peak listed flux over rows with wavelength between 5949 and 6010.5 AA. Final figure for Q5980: 6.349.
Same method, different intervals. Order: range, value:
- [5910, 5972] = 6.705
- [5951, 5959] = 6.03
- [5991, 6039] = 6.586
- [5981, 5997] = 6.157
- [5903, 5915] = 6.373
